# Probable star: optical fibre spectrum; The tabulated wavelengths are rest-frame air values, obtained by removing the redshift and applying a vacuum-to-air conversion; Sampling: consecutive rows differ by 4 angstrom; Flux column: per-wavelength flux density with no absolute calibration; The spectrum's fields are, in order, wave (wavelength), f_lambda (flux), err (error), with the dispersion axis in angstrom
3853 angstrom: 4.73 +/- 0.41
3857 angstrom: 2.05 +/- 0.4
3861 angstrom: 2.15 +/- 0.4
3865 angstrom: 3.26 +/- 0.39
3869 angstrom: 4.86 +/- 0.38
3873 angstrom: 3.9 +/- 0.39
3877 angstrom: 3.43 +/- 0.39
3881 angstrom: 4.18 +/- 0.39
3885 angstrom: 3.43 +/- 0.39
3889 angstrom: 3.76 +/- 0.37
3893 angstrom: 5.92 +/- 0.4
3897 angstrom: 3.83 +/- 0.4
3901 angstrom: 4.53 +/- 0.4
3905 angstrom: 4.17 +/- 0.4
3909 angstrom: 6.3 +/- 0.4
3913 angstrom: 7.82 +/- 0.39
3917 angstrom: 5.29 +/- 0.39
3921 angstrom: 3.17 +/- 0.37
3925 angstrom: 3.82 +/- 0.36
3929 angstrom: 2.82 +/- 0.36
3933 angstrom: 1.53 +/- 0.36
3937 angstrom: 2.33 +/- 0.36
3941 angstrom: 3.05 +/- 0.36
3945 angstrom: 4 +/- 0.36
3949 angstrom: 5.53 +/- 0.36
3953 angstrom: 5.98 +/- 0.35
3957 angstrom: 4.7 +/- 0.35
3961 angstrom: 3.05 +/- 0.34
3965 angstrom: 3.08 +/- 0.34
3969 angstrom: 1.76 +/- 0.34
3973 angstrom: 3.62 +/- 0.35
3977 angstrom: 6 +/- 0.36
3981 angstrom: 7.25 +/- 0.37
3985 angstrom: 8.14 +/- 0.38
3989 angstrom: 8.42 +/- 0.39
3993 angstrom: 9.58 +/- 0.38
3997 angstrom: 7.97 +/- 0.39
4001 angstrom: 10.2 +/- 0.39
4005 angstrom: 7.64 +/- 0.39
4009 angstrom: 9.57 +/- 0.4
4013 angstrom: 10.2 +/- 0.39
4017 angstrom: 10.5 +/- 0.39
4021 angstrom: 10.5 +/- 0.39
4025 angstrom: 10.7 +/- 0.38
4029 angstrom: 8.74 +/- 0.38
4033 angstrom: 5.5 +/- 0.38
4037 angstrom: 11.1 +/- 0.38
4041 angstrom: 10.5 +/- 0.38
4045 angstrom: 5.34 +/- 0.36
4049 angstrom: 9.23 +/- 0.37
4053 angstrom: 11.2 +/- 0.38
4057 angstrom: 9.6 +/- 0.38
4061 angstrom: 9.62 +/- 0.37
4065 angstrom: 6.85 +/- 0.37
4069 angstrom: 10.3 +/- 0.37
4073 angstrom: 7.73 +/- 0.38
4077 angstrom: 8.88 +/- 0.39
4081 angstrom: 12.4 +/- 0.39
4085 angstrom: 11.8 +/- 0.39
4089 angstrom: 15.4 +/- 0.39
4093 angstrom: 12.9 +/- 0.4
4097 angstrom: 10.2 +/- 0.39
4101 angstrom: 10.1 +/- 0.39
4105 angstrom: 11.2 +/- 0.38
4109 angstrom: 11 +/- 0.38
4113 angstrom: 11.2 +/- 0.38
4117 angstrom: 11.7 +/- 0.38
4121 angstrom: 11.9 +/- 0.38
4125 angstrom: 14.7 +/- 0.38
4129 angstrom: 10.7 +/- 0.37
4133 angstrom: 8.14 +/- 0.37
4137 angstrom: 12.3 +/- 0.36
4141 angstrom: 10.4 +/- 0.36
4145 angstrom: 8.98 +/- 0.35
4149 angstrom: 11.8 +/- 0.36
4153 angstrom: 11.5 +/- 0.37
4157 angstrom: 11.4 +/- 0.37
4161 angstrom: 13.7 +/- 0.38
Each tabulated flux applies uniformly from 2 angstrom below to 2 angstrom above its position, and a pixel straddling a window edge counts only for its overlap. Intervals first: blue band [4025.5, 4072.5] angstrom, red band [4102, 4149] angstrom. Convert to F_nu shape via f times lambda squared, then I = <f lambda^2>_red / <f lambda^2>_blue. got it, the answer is 1.29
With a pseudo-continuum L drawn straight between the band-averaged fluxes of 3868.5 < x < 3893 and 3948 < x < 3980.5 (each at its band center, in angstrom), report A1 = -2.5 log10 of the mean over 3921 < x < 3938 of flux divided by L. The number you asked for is 0.48 mag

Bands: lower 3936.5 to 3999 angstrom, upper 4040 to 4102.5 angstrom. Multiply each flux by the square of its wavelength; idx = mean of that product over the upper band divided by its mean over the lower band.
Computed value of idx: 1.99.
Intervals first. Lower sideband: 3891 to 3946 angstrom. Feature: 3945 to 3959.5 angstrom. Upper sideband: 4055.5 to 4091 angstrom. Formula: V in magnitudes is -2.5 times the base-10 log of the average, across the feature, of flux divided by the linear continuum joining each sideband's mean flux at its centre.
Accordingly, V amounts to 0.08 mag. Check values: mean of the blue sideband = 4.19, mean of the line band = 5.13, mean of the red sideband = 10.3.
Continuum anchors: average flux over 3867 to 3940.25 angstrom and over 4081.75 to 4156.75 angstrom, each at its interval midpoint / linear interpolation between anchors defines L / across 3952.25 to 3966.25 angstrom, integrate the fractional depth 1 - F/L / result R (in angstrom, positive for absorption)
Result 4.4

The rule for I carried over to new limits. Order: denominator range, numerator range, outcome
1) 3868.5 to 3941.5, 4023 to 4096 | 2.60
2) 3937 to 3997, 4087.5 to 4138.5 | 2.35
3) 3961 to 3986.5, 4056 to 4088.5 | 2.18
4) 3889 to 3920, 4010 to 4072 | 1.90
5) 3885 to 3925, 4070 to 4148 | 2.55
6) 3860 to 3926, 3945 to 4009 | 1.49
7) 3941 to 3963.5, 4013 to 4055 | 2.18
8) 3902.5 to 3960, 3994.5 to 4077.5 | 2.24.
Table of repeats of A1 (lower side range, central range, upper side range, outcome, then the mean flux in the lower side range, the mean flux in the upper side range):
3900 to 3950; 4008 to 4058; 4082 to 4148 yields -0.15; 4.15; 11.4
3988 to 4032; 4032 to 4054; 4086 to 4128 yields 0.16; 9.39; 12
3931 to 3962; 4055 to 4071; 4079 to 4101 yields 0.18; 3.79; 12.3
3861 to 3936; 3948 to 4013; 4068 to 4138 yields 0.10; 4.14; 11.3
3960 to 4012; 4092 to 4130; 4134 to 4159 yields -0.15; 6.77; 10.9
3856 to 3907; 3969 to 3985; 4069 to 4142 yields 0.28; 3.84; 11.2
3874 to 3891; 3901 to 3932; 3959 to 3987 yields -0.15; 3.71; 4.7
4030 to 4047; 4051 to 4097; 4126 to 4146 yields -0.18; 8.15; 10.4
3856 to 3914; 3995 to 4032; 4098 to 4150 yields -0.20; 4.22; 11.1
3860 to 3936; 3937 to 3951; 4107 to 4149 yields 0.38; 4.12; 11.1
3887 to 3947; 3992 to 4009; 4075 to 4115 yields -0.17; 4.16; 11.5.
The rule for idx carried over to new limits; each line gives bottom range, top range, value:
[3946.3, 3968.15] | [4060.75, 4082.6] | 2.27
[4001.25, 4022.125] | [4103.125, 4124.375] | 1.26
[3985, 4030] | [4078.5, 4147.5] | 1.28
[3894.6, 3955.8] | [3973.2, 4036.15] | 2.09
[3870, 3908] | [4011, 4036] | 2.40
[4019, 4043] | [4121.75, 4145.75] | 1.22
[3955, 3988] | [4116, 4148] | 2.49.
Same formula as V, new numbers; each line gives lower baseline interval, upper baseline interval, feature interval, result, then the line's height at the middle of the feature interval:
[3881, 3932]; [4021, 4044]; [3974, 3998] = -0.03 mag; 7.49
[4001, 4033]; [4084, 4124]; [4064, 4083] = 0.18 mag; 11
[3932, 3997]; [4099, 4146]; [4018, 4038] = -0.24 mag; 7.45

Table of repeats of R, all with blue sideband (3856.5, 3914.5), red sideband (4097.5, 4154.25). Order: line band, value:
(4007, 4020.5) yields -3.8 angstrom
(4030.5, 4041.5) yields -0.3 angstrom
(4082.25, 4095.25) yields -4.2 angstrom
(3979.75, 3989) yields -1.1 angstrom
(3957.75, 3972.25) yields 8.0 angstrom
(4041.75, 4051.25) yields 1.1 angstrom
